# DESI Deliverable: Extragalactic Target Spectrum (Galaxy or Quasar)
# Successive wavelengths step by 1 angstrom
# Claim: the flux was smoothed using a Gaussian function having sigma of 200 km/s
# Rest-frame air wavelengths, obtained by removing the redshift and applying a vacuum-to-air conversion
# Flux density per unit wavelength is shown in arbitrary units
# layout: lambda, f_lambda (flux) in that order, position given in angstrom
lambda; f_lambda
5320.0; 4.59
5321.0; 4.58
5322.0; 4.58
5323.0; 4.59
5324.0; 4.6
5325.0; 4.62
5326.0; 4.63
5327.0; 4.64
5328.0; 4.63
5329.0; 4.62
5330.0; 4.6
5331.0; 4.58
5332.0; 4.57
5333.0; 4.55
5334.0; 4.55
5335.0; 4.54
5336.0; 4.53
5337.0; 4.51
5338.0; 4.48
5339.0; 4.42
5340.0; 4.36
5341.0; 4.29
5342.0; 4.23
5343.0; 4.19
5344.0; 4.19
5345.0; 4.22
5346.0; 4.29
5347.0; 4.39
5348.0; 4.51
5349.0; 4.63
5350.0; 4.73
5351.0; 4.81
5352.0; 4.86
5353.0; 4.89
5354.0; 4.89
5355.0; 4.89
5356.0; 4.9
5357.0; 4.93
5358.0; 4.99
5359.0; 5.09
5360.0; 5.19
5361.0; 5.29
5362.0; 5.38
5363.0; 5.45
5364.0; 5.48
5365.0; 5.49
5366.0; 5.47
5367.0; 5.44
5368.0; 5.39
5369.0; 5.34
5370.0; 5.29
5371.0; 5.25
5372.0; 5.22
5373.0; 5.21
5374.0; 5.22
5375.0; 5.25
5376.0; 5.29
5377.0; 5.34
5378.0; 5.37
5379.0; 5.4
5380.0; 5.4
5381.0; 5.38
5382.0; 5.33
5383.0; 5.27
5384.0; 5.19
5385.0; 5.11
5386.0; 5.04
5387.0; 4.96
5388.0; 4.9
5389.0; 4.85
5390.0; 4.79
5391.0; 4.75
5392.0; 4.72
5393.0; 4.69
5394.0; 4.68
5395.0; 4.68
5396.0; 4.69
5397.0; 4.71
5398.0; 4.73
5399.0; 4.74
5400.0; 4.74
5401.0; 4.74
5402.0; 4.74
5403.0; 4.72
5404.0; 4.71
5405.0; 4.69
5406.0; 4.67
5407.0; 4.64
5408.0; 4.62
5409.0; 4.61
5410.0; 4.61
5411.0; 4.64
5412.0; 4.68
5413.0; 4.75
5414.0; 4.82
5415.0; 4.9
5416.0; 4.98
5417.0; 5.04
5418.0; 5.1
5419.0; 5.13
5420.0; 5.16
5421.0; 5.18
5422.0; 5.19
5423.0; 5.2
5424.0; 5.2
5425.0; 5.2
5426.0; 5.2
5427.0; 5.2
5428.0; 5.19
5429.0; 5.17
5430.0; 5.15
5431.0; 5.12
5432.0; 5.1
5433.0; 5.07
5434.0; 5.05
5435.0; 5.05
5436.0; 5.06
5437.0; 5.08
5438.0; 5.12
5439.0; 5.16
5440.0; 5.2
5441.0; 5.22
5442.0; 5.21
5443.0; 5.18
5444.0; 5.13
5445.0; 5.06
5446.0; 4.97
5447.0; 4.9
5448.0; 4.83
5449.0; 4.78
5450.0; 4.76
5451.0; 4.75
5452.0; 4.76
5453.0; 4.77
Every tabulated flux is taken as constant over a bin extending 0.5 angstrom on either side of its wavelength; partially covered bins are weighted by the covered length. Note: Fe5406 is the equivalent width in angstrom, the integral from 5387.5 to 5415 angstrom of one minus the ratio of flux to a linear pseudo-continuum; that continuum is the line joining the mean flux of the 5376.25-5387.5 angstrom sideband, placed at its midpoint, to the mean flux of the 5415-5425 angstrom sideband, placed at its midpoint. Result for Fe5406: 2.5 angstrom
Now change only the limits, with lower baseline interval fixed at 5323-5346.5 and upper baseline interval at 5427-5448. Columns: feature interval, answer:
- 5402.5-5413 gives 0.6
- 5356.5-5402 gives -3.5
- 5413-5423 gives -0.1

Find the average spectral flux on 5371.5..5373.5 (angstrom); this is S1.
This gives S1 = 5.21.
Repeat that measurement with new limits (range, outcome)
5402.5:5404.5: 4.71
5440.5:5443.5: 5.2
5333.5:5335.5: 4.54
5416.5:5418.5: 5.07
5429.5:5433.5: 5.11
